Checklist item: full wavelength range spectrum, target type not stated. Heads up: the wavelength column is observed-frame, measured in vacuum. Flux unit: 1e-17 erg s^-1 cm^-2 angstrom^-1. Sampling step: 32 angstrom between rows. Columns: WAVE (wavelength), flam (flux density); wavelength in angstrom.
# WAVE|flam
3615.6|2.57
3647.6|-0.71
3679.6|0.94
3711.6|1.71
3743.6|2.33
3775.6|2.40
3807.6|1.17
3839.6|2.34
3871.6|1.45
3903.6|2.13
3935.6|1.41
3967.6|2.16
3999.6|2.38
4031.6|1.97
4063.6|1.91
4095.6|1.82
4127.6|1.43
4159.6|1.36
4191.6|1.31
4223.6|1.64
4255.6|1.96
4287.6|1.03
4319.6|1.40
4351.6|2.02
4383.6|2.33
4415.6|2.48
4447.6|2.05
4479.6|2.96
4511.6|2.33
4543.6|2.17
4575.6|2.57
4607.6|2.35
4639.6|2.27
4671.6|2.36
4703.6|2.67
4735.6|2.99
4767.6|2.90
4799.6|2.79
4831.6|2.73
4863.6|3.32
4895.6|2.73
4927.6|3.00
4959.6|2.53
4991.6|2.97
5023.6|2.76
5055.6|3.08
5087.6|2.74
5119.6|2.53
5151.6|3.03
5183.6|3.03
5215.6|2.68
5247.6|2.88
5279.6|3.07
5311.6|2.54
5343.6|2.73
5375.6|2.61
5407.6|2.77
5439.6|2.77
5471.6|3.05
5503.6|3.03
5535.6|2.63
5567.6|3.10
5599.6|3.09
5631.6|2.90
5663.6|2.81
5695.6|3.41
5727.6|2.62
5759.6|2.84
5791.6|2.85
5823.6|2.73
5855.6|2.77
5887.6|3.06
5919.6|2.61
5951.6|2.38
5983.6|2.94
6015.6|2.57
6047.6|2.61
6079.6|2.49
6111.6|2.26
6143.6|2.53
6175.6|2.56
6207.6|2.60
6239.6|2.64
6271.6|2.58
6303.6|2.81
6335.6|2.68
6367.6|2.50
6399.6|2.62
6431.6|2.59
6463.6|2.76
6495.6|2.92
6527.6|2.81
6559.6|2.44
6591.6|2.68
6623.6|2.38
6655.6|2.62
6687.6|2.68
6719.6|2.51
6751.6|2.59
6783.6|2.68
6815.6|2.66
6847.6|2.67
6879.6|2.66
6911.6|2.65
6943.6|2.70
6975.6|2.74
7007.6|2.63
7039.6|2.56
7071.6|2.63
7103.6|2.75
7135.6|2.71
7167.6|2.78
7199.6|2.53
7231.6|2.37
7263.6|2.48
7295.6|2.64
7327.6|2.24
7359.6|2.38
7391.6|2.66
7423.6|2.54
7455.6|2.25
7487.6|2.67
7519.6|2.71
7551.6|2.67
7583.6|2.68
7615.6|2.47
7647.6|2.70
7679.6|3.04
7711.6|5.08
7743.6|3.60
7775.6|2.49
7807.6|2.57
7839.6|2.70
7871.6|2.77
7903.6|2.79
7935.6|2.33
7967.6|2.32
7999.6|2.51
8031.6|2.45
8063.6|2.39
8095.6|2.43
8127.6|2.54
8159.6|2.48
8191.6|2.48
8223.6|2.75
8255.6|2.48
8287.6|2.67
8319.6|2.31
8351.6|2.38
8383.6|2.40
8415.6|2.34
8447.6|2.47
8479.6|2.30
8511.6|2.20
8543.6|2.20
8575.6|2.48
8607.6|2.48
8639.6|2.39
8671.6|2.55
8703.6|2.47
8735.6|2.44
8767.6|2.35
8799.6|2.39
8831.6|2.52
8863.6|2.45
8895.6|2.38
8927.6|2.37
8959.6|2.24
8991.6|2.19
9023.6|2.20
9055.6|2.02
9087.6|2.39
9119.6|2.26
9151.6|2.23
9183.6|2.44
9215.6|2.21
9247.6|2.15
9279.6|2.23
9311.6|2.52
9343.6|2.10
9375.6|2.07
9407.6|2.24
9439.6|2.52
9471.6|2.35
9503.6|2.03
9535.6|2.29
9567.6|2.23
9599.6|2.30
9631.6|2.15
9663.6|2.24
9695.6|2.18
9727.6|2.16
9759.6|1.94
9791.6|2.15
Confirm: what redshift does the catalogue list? 0.174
